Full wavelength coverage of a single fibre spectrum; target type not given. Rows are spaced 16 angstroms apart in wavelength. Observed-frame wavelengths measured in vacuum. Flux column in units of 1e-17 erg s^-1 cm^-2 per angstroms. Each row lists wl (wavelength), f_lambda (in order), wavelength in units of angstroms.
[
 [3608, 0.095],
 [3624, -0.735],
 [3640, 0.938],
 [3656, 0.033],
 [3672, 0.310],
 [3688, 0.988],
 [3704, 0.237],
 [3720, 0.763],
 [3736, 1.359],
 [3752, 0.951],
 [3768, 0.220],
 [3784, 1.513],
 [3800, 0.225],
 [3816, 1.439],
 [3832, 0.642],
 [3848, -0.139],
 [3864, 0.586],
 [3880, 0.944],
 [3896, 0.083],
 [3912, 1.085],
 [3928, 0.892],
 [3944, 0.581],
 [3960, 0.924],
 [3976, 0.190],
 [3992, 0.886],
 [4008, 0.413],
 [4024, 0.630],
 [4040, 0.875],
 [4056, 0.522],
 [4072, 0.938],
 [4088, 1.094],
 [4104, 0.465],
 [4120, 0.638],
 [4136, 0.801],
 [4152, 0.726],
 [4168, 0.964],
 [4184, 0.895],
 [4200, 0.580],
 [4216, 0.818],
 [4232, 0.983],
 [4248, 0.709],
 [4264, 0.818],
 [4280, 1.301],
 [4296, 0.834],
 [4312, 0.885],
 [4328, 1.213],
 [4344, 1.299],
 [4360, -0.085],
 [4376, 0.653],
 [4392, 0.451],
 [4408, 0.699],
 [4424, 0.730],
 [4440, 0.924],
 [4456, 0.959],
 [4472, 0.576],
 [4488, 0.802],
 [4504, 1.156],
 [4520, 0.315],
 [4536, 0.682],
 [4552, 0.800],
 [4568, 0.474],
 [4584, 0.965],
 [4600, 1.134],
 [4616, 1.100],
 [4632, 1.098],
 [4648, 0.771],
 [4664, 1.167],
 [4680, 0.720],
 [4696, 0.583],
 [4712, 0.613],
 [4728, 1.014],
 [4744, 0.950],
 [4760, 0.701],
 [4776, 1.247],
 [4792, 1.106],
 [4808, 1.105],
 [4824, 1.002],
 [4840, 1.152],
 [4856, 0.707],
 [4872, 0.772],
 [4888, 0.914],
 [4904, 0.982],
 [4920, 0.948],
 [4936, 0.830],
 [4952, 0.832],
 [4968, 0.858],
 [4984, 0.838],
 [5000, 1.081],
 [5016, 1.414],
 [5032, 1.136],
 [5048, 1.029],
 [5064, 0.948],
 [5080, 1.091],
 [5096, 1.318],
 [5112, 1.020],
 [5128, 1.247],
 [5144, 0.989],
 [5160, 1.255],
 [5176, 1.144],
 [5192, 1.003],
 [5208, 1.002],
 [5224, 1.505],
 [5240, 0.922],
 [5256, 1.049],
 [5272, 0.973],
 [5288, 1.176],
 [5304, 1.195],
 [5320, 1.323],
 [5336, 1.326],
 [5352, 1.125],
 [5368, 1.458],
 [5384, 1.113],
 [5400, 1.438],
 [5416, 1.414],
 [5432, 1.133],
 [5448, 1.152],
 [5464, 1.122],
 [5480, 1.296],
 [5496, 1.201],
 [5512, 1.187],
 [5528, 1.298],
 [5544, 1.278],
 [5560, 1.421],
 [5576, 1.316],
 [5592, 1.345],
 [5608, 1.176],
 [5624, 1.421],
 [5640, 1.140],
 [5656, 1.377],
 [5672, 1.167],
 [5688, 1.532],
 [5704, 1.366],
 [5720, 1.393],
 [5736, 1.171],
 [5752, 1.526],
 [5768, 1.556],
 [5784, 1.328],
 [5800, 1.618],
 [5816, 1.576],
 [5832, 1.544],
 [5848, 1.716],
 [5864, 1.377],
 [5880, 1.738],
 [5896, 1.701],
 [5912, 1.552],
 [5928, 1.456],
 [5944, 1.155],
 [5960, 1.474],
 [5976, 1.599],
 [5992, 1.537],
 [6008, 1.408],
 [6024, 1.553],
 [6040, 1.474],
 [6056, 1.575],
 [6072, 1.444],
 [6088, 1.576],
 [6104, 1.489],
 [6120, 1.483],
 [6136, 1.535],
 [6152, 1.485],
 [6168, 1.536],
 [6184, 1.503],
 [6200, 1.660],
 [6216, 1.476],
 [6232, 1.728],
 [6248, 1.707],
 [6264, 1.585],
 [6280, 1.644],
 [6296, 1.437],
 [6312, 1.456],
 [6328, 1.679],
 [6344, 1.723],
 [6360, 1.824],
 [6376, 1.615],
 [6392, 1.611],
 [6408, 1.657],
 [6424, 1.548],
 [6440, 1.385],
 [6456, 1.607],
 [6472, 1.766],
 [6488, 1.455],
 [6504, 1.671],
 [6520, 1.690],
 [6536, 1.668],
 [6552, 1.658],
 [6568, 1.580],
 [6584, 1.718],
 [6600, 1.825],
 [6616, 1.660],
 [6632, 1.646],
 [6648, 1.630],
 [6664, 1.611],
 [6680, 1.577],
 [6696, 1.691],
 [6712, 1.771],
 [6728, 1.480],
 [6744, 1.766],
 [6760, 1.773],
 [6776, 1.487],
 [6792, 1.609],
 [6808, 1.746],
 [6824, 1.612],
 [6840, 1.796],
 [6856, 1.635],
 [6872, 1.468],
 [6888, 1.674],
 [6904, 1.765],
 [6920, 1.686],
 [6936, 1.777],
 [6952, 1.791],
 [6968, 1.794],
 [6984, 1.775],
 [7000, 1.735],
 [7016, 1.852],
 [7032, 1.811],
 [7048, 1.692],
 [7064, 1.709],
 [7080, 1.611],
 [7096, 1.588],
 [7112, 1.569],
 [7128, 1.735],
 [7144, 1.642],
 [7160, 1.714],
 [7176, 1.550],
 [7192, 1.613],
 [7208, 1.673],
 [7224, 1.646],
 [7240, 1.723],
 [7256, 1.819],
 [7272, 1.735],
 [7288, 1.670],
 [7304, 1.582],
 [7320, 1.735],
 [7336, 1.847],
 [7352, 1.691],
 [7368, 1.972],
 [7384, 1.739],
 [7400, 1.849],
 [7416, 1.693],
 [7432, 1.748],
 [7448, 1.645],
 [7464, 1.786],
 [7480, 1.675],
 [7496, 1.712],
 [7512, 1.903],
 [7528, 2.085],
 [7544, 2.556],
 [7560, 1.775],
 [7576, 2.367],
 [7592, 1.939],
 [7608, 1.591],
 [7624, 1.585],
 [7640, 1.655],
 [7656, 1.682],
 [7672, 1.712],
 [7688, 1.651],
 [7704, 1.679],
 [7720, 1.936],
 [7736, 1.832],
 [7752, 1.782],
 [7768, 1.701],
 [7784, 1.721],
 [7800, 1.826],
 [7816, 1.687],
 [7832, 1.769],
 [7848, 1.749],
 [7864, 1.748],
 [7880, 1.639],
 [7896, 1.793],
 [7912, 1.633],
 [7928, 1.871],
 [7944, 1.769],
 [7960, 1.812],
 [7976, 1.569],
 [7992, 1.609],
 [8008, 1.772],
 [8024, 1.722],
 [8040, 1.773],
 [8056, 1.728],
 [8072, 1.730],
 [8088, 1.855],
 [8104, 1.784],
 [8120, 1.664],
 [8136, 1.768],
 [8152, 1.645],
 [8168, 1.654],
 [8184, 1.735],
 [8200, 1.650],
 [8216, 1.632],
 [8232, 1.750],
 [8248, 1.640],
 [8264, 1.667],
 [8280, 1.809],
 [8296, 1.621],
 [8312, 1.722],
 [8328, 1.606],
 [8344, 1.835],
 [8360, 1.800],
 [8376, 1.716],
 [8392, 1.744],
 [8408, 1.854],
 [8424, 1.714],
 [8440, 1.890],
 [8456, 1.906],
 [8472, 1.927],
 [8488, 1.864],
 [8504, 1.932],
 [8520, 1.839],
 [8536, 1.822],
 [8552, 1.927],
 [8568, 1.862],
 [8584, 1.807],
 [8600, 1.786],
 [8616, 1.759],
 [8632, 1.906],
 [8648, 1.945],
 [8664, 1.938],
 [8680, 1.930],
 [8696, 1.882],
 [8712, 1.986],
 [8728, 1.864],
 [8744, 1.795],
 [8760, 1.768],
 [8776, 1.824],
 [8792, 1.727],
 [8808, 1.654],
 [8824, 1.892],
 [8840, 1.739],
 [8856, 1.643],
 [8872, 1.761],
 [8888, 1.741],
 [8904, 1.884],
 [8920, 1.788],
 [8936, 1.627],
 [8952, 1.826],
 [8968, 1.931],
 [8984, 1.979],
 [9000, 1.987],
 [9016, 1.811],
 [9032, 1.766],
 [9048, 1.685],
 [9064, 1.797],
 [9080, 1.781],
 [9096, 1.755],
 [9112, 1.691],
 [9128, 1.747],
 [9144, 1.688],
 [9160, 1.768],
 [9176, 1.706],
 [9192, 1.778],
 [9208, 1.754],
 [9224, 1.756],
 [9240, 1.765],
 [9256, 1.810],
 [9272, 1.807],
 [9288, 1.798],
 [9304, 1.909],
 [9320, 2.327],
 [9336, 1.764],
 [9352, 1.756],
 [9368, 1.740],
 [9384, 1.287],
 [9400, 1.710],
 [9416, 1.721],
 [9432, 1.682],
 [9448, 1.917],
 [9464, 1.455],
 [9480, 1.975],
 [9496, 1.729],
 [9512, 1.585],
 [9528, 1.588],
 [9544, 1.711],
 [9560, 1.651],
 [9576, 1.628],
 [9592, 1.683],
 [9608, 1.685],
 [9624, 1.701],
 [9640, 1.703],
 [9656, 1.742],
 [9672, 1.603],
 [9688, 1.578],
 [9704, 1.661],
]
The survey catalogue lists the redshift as 0.150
